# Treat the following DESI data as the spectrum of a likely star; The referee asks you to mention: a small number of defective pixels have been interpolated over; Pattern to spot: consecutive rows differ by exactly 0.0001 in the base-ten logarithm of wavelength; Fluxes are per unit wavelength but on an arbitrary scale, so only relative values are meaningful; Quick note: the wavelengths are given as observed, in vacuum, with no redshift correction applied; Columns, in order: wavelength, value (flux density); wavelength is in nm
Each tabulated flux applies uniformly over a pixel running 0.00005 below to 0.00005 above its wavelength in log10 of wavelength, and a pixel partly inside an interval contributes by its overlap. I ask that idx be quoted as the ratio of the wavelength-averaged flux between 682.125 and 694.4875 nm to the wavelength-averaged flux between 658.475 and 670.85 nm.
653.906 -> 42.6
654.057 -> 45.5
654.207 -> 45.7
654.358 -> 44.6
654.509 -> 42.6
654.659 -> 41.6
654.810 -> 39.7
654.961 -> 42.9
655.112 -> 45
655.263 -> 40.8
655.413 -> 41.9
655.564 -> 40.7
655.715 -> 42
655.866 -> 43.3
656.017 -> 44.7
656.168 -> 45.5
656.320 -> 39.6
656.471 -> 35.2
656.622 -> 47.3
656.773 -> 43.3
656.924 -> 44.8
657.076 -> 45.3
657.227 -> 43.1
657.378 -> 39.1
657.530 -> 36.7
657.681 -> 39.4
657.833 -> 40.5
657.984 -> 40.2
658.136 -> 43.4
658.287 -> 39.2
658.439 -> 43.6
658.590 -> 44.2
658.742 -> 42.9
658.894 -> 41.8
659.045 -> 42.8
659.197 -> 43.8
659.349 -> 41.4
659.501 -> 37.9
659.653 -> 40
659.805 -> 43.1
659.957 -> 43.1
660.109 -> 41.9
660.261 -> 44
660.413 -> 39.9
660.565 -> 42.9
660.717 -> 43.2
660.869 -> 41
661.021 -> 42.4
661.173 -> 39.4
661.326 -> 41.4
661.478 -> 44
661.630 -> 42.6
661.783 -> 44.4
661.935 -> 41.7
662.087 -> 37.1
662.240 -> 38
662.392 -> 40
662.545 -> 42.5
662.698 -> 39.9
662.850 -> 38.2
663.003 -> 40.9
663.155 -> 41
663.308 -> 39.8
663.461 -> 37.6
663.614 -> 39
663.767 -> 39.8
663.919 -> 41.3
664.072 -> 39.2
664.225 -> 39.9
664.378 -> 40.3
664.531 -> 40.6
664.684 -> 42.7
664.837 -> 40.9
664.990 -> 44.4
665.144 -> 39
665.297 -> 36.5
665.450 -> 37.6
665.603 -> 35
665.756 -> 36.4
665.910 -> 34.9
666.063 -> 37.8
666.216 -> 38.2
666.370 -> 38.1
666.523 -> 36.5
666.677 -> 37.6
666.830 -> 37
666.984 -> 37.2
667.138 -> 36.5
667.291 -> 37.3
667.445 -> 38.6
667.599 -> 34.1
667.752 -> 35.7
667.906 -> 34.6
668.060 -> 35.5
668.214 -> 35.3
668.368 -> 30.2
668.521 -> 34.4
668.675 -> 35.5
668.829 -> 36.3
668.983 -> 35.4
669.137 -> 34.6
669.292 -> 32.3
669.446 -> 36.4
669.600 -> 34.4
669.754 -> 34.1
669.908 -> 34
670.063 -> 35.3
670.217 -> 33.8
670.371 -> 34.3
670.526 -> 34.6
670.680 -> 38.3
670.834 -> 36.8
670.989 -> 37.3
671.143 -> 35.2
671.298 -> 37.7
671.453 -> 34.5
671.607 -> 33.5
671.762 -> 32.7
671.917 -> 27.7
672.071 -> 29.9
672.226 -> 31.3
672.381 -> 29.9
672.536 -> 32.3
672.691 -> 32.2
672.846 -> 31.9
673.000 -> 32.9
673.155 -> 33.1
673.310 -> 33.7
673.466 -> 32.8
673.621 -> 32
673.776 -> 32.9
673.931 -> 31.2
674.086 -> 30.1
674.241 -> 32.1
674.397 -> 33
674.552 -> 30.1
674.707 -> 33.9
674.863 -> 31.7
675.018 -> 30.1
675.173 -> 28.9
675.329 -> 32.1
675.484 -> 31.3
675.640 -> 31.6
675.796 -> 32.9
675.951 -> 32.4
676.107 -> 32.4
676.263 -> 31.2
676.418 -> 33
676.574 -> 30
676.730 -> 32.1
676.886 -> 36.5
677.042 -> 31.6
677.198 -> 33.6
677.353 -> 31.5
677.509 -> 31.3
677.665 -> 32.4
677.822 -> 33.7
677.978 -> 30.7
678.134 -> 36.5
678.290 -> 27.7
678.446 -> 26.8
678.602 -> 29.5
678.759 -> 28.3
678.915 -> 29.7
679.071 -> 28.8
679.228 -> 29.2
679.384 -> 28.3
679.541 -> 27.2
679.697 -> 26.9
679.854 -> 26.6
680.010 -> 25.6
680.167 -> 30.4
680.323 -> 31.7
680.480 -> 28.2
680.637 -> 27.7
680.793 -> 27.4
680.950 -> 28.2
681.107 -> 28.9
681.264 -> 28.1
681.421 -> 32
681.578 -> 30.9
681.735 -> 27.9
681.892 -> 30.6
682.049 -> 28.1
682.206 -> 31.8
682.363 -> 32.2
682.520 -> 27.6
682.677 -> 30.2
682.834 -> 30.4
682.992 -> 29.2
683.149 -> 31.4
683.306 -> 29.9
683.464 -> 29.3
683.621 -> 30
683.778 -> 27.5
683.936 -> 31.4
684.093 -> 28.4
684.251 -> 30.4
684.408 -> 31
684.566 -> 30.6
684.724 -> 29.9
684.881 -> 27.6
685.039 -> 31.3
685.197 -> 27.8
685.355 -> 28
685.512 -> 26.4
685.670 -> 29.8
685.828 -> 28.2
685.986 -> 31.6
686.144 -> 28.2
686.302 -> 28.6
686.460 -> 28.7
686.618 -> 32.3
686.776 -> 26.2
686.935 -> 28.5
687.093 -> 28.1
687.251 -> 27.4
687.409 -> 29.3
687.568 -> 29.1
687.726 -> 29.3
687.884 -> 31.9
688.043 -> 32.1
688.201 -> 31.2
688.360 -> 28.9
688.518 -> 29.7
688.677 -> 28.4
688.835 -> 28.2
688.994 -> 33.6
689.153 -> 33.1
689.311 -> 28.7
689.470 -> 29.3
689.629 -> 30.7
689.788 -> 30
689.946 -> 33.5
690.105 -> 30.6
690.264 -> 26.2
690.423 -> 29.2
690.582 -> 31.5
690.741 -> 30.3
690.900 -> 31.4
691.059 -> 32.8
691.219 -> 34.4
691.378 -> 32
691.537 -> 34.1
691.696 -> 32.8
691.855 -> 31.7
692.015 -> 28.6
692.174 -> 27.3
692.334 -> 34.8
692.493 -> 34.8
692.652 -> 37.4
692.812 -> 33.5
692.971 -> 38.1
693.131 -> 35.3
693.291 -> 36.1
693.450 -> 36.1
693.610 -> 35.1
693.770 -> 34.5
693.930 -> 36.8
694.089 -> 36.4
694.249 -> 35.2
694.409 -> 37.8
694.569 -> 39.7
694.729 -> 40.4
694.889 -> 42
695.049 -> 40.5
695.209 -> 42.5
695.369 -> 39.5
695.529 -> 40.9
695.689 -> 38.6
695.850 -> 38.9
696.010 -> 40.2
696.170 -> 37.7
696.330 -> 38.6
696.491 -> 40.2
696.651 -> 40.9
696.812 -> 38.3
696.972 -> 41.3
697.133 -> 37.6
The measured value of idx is 0.8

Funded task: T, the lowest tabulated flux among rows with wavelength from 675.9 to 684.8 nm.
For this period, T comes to 25.6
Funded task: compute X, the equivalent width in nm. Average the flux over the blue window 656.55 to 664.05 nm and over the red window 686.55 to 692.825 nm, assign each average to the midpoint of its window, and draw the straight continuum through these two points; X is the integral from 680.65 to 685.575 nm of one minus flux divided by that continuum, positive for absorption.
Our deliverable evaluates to 0.55 nm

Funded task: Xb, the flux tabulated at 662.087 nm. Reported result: 37.1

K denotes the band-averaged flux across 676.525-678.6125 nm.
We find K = 31.8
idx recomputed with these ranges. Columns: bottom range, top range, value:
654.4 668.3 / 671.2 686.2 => 0.76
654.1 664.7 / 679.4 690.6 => 0.71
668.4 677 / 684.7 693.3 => 0.93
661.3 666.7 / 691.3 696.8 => 0.93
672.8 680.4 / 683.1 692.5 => 0.97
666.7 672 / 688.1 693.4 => 0.91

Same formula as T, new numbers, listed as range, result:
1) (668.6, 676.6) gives 27.7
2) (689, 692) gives 26.2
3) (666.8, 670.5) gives 30.2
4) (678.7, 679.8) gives 26.9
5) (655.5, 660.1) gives 35.2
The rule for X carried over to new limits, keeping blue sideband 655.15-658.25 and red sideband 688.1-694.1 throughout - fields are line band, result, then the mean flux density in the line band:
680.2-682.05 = 0.307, 29.2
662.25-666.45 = 0.046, 39.3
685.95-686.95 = 0.133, 29.1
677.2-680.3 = 0.525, 29.7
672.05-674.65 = 0.370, 31.9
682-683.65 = 0.216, 30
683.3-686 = 0.375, 29.3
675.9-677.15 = 0.134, 32.4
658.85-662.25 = -0.078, 41.7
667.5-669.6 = 0.211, 34.7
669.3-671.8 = 0.187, 35.1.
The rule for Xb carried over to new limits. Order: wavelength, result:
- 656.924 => 44.8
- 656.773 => 43.3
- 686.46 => 28.7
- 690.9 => 31.4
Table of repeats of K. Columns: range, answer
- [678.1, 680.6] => 28.7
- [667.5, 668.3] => 35.1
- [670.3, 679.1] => 32.2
